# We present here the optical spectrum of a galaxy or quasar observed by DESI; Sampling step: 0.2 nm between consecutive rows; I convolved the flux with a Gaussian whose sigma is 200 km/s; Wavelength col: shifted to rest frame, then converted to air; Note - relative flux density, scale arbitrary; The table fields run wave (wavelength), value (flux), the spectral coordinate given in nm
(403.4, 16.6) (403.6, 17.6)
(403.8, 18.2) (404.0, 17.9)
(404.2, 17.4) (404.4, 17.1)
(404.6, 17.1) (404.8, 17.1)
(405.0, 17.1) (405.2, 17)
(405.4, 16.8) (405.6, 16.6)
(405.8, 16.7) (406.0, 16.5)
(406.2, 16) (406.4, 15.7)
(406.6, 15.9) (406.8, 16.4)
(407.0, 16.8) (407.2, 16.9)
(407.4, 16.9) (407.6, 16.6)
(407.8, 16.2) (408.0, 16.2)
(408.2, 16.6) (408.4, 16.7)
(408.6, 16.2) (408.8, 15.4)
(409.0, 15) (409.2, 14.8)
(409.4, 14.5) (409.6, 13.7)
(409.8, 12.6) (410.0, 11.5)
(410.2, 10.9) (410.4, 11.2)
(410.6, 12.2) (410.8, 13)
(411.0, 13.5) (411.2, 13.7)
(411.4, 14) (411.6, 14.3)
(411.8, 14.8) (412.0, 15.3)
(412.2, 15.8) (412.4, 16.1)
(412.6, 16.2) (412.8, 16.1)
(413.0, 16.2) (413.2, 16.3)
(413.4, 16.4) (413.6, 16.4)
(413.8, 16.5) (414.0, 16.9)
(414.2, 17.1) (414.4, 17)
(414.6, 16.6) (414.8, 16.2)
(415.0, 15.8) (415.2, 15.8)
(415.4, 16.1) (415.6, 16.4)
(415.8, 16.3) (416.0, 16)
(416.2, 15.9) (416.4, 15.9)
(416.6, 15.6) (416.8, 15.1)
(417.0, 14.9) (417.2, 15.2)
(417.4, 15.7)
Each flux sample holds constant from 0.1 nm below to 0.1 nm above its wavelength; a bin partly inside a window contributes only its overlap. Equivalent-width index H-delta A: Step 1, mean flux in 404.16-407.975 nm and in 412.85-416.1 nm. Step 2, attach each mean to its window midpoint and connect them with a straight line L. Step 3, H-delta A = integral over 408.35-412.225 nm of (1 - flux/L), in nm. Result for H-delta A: 0.62 nm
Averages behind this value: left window 16.7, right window 16.4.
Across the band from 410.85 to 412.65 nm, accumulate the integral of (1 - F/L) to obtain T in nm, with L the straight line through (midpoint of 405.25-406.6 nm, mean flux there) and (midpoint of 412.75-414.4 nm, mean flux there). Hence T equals 0.19 nm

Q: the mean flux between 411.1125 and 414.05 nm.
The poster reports 15.7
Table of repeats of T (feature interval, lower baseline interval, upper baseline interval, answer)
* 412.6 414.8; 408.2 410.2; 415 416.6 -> -0.14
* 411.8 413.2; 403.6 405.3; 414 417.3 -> 0.04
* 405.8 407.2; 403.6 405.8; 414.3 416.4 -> 0.06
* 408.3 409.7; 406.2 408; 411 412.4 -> 0.04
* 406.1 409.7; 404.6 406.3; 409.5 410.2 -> -0.42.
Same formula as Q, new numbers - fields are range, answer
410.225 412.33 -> 13.7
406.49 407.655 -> 16.6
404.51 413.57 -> 15.4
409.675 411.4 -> 12.4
